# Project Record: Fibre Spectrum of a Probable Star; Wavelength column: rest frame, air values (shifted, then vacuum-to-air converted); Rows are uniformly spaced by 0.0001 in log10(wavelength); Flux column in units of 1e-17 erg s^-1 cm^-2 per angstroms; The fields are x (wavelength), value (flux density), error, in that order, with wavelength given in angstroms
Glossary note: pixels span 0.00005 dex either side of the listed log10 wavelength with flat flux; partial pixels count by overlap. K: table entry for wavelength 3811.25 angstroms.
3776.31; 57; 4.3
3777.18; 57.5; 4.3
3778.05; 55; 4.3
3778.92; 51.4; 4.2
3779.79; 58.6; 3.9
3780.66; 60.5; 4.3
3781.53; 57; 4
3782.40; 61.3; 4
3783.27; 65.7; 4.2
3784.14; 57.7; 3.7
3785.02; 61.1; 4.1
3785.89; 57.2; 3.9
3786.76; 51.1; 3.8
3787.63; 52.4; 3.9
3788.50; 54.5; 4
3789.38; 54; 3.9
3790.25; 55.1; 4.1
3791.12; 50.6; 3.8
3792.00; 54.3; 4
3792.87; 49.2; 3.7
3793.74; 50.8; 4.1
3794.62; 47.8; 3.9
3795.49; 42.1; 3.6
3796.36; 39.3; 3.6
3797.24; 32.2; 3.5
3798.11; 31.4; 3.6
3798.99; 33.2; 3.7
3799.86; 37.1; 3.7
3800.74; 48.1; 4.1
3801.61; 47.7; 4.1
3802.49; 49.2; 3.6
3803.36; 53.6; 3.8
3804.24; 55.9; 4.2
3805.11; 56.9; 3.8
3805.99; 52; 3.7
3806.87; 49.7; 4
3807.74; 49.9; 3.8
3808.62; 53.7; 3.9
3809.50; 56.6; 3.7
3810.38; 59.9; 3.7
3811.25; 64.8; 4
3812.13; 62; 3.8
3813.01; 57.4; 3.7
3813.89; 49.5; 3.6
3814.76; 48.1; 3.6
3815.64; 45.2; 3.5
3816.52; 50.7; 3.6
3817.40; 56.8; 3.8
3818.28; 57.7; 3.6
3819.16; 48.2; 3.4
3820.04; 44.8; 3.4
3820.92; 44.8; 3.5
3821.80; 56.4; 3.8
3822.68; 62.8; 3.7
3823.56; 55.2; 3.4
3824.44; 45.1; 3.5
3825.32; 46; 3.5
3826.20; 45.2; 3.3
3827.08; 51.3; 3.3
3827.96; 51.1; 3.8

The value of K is 64.8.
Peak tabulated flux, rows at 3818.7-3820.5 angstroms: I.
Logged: 48.2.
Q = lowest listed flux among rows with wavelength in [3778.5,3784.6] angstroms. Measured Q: 51.4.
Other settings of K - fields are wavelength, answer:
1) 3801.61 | 47.7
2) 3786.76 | 51.1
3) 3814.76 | 48.1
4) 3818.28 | 57.7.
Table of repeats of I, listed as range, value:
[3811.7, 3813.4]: 62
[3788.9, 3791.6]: 55.1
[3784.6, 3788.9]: 61.1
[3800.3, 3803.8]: 53.6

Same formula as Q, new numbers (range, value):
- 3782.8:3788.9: 51.1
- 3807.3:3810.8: 49.9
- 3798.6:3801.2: 33.2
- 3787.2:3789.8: 52.4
